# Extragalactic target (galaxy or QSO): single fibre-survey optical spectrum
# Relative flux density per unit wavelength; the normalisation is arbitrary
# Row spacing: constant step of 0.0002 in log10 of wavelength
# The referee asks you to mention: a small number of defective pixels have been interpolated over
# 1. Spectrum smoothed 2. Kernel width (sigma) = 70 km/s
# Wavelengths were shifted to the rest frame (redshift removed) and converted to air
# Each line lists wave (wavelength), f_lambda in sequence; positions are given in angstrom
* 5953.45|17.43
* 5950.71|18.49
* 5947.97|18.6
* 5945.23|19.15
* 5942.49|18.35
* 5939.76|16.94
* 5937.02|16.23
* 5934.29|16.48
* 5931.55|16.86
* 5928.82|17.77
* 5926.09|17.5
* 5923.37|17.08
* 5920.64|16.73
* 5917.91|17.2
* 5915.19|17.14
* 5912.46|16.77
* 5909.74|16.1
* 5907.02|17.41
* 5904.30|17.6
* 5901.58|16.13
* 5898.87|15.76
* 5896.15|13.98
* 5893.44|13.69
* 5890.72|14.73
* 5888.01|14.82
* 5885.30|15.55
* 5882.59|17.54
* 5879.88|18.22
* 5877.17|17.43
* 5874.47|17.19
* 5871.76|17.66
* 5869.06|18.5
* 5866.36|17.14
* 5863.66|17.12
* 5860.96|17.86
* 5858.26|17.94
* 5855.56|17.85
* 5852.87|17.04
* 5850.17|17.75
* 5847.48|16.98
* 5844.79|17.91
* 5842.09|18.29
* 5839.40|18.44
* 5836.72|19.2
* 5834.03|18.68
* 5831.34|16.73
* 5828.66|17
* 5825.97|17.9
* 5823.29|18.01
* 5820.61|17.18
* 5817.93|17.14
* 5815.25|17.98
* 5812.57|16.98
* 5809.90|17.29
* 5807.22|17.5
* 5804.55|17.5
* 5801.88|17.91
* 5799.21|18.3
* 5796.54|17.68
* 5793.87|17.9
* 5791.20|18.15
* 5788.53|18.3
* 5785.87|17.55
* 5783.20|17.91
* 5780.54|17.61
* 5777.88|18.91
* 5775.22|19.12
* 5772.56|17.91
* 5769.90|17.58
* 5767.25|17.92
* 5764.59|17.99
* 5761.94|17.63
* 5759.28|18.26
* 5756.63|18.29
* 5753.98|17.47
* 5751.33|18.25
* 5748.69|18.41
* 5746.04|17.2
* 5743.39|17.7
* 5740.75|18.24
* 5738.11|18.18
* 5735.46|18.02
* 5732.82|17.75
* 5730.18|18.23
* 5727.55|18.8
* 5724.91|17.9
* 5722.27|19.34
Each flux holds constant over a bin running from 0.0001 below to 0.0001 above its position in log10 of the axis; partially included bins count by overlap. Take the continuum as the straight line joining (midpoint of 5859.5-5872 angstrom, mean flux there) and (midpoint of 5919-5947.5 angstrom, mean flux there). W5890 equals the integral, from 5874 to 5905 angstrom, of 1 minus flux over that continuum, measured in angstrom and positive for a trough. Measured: 2.8 angstrom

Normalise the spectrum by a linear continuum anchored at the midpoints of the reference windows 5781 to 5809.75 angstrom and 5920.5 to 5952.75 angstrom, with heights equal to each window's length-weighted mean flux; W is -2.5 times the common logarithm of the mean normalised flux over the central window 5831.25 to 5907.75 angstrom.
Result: 0.038 mag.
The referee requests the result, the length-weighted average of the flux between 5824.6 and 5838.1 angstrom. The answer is 17.9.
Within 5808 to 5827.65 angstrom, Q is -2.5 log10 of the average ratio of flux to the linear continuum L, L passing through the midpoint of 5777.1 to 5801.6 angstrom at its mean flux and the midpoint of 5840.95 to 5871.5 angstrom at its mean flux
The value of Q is 0.02 mag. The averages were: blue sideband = 18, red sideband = 17.7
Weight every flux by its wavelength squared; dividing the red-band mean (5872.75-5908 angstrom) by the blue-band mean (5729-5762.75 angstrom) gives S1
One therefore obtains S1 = 0.9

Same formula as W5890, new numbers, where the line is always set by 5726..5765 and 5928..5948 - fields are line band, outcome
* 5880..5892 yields 1.2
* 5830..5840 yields -0.3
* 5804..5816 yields 0.3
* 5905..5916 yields 0.4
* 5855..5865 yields 0.0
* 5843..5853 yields 0.1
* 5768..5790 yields -0.2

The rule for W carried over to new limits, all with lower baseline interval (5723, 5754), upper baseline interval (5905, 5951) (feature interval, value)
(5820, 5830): 0.011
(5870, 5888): 0.025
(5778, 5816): 0.003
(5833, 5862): -0.022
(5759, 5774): 0.006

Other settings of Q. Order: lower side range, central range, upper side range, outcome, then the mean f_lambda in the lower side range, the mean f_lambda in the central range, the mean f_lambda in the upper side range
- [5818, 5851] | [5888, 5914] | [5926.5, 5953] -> 0.13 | 17.8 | 15.8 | 17.6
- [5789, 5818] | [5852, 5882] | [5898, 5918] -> -0.03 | 17.7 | 17.6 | 16.8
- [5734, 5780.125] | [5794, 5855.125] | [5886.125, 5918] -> -0.04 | 18.1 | 17.7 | 15.9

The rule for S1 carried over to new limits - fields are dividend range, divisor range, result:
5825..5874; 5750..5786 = 1.01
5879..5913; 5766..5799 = 0.92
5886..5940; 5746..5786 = 0.95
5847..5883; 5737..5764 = 1.02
